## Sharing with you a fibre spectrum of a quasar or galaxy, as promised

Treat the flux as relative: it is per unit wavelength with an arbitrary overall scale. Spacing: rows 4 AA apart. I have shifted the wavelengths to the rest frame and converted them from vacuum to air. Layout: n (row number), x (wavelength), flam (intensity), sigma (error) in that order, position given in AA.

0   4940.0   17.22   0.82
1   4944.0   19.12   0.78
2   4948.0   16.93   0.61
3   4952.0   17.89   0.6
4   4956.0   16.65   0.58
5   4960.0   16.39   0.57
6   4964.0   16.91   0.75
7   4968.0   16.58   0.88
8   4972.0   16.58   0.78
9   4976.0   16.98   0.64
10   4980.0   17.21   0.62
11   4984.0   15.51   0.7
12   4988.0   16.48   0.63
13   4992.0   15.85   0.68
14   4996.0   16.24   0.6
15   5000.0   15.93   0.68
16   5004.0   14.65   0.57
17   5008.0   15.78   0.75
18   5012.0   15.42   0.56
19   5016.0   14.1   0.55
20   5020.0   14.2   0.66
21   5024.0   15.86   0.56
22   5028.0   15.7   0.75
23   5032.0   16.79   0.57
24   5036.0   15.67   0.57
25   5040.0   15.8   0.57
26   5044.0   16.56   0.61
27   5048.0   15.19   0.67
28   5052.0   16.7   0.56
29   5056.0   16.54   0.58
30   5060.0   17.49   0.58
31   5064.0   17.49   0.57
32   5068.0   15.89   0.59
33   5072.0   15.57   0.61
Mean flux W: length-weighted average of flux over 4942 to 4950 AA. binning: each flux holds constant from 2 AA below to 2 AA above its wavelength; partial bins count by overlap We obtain 18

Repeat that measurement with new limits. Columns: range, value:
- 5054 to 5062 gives 17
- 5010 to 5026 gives 14.9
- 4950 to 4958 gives 17.3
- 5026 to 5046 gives 16.1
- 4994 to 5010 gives 15.7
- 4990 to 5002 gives 16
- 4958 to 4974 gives 16.6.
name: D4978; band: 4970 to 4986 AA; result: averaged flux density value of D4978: 16.6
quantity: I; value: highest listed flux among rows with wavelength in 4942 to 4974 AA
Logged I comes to 19.12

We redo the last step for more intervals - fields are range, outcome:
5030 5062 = 17.49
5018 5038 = 16.79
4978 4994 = 17.21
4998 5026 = 15.93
